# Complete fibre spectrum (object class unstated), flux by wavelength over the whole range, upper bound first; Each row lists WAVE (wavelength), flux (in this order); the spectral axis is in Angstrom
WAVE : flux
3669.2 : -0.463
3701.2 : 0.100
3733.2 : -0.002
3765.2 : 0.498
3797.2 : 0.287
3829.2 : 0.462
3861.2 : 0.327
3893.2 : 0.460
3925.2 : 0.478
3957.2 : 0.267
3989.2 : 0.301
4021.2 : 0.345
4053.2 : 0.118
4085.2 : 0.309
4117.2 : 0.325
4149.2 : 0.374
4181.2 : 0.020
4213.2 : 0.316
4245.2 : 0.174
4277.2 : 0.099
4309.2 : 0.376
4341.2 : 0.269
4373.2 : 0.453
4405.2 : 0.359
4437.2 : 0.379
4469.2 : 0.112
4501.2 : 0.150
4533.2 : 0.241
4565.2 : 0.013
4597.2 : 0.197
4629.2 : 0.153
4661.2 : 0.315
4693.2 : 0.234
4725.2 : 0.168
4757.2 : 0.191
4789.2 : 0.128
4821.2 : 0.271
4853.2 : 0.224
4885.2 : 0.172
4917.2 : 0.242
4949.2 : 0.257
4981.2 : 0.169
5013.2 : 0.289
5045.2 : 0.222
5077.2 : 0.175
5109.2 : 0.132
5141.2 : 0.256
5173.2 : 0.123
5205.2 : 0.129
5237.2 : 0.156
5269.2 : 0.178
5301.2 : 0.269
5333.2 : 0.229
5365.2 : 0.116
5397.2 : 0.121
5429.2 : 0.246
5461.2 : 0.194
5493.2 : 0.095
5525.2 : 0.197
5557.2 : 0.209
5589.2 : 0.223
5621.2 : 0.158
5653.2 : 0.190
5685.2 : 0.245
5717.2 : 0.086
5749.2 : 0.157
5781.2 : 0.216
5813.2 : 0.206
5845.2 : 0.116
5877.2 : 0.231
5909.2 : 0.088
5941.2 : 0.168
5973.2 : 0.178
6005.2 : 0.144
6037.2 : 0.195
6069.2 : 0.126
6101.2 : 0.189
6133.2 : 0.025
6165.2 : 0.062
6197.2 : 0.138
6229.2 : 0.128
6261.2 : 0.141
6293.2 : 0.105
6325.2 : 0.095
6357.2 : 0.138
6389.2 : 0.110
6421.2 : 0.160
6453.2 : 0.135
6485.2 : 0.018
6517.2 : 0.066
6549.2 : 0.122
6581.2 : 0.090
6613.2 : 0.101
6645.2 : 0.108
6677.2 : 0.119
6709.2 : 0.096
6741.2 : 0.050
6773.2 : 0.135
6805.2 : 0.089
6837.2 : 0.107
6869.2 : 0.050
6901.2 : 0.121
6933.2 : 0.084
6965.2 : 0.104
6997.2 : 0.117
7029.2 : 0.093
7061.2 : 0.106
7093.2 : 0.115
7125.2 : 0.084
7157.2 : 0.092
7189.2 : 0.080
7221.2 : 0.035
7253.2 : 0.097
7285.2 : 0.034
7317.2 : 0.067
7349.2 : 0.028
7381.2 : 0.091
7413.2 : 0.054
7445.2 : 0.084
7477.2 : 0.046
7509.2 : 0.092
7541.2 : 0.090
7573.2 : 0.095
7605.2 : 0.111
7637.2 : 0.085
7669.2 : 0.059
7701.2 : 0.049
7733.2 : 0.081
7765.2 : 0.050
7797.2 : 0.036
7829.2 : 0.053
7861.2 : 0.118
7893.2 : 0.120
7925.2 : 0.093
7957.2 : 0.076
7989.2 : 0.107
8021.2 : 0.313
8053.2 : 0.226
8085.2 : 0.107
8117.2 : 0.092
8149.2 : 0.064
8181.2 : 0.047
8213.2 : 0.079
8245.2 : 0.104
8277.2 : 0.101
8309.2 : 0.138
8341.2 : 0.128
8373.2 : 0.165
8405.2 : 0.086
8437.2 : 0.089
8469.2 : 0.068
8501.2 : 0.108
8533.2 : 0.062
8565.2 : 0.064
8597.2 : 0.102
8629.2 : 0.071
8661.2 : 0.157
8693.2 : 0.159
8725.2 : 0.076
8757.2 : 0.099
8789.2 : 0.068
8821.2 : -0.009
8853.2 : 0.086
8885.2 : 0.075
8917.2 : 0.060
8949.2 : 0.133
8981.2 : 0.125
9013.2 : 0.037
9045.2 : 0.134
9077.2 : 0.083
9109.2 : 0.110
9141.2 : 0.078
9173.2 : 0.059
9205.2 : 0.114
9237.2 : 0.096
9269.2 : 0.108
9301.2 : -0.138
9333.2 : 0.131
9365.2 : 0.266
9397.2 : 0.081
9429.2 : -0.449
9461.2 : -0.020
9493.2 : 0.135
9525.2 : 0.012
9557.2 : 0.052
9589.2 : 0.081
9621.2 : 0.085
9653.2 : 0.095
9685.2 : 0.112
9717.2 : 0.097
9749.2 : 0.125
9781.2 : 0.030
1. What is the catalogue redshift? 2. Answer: 1.155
